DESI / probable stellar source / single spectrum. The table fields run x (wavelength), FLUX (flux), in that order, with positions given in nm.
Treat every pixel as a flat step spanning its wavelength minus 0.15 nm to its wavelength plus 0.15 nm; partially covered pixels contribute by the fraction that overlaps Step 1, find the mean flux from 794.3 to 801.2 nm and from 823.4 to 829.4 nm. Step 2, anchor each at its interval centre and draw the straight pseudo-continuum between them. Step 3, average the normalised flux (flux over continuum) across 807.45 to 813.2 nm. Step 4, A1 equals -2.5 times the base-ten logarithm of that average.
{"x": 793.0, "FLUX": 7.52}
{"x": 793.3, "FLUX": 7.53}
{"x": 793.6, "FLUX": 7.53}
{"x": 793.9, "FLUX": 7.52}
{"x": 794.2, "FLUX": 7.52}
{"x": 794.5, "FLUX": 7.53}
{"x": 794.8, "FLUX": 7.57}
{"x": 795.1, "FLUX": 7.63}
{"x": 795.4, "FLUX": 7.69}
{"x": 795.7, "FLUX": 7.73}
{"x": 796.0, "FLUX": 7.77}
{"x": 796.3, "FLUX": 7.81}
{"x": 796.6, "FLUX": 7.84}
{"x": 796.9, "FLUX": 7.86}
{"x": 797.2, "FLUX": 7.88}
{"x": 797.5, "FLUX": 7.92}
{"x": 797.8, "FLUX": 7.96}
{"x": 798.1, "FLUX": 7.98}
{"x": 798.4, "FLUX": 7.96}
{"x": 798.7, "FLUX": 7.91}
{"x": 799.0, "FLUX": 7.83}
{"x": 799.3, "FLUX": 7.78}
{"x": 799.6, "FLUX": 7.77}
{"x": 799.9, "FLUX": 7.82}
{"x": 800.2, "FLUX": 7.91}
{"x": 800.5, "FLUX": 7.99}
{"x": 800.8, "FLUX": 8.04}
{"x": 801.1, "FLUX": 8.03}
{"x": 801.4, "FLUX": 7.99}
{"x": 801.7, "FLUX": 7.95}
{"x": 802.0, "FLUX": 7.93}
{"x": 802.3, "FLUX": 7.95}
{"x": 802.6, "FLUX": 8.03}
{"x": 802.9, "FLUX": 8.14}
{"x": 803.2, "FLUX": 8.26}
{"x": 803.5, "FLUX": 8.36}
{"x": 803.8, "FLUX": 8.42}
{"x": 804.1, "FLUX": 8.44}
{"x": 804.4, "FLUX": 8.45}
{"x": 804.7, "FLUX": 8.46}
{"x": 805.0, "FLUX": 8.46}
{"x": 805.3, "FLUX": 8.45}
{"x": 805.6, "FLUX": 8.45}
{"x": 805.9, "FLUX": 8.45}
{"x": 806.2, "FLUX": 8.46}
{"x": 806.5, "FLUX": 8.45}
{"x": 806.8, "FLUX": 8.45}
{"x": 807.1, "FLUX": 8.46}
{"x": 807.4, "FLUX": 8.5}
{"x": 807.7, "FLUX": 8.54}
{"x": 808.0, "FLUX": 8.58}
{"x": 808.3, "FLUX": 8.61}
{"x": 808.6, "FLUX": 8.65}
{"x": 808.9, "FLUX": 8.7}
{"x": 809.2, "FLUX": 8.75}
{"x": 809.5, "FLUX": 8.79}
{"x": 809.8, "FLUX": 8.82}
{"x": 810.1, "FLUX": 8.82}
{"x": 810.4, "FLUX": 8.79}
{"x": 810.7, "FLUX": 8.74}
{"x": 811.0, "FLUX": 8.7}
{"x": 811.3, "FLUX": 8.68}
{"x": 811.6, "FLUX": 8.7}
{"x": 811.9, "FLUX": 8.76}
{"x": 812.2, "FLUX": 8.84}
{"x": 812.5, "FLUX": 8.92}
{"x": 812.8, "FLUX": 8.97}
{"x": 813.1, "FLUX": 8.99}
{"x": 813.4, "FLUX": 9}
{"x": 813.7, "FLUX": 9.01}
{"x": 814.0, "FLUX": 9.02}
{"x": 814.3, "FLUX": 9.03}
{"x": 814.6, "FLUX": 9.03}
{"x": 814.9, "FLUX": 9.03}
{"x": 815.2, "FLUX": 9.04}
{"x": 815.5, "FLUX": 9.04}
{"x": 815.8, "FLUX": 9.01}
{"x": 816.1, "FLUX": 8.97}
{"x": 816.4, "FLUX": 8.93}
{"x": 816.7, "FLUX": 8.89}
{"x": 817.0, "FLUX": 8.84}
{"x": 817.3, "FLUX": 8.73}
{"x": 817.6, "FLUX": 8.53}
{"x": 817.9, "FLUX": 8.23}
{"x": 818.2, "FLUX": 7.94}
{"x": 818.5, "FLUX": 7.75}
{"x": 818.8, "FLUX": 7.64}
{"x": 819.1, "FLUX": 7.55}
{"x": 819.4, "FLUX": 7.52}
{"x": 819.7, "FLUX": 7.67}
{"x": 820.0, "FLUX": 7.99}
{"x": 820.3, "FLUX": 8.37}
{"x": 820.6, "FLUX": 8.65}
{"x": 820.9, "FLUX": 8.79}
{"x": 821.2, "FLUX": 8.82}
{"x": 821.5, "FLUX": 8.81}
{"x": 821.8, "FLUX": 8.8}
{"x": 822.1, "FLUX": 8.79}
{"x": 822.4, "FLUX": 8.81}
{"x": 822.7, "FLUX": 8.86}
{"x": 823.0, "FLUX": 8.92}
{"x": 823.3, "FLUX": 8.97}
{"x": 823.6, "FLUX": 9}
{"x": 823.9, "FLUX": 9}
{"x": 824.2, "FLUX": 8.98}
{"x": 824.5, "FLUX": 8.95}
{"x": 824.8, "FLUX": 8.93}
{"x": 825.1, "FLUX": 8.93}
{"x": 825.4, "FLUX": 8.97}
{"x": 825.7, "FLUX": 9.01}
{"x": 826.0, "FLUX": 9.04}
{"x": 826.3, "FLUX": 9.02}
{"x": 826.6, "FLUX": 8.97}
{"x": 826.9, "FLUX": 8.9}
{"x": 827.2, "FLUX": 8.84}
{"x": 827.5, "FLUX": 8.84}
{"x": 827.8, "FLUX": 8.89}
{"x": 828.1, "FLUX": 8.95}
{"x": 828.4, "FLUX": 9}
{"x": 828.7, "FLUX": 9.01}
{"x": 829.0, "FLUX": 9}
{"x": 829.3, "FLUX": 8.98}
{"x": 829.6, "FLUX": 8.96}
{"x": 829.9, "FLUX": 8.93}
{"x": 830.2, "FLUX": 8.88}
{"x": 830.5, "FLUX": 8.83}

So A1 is -0.05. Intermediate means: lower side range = 7.83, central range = 8.75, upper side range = 8.96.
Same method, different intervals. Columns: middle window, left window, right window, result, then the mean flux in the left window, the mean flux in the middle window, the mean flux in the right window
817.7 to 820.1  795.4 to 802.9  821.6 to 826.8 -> 0.121 mag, 7.9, 7.8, 8.94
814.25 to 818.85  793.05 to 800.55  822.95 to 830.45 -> -0.017 mag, 7.76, 8.68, 8.95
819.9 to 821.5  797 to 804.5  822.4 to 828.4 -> 0.025 mag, 8.02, 8.57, 8.94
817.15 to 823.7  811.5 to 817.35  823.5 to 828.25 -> 0.067 mag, 8.94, 8.41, 8.95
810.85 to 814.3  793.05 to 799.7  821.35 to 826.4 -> -0.055 mag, 7.75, 8.88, 8.93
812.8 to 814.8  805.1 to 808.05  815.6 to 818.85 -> -0.062 mag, 8.48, 9.01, 8.53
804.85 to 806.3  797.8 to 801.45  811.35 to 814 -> -0.012 mag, 7.92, 8.45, 8.9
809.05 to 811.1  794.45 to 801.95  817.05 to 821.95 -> -0.090 mag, 7.85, 8.77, 8.25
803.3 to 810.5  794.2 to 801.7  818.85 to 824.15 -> -0.058 mag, 7.84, 8.55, 8.54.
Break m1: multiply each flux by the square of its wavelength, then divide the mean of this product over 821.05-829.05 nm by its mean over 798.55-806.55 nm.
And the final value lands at 1.2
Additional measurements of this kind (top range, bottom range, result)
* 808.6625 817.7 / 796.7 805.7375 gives 1.13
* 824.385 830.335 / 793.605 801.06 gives 1.24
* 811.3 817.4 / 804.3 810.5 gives 1.06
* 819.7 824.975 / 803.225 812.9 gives 1.05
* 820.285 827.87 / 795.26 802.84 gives 1.20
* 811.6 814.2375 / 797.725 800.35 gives 1.17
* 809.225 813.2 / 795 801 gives 1.16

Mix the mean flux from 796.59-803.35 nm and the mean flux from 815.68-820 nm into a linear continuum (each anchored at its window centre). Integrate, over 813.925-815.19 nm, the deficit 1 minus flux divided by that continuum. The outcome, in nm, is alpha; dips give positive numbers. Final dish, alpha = -0.12 nm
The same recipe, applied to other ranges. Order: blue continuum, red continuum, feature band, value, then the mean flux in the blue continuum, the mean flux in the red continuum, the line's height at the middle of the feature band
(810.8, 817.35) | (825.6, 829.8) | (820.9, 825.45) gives 0.02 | 8.92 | 8.96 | 8.94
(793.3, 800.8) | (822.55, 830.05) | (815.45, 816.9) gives -0.07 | 7.78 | 8.95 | 8.55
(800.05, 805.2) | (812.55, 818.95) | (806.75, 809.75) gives -0.07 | 8.17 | 8.75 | 8.42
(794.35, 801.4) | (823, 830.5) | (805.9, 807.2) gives -0.04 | 7.84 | 8.95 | 8.17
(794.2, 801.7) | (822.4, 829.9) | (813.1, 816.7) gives -0.21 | 7.84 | 8.95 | 8.51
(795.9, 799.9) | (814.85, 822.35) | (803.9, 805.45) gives -0.07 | 7.87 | 8.49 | 8.07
